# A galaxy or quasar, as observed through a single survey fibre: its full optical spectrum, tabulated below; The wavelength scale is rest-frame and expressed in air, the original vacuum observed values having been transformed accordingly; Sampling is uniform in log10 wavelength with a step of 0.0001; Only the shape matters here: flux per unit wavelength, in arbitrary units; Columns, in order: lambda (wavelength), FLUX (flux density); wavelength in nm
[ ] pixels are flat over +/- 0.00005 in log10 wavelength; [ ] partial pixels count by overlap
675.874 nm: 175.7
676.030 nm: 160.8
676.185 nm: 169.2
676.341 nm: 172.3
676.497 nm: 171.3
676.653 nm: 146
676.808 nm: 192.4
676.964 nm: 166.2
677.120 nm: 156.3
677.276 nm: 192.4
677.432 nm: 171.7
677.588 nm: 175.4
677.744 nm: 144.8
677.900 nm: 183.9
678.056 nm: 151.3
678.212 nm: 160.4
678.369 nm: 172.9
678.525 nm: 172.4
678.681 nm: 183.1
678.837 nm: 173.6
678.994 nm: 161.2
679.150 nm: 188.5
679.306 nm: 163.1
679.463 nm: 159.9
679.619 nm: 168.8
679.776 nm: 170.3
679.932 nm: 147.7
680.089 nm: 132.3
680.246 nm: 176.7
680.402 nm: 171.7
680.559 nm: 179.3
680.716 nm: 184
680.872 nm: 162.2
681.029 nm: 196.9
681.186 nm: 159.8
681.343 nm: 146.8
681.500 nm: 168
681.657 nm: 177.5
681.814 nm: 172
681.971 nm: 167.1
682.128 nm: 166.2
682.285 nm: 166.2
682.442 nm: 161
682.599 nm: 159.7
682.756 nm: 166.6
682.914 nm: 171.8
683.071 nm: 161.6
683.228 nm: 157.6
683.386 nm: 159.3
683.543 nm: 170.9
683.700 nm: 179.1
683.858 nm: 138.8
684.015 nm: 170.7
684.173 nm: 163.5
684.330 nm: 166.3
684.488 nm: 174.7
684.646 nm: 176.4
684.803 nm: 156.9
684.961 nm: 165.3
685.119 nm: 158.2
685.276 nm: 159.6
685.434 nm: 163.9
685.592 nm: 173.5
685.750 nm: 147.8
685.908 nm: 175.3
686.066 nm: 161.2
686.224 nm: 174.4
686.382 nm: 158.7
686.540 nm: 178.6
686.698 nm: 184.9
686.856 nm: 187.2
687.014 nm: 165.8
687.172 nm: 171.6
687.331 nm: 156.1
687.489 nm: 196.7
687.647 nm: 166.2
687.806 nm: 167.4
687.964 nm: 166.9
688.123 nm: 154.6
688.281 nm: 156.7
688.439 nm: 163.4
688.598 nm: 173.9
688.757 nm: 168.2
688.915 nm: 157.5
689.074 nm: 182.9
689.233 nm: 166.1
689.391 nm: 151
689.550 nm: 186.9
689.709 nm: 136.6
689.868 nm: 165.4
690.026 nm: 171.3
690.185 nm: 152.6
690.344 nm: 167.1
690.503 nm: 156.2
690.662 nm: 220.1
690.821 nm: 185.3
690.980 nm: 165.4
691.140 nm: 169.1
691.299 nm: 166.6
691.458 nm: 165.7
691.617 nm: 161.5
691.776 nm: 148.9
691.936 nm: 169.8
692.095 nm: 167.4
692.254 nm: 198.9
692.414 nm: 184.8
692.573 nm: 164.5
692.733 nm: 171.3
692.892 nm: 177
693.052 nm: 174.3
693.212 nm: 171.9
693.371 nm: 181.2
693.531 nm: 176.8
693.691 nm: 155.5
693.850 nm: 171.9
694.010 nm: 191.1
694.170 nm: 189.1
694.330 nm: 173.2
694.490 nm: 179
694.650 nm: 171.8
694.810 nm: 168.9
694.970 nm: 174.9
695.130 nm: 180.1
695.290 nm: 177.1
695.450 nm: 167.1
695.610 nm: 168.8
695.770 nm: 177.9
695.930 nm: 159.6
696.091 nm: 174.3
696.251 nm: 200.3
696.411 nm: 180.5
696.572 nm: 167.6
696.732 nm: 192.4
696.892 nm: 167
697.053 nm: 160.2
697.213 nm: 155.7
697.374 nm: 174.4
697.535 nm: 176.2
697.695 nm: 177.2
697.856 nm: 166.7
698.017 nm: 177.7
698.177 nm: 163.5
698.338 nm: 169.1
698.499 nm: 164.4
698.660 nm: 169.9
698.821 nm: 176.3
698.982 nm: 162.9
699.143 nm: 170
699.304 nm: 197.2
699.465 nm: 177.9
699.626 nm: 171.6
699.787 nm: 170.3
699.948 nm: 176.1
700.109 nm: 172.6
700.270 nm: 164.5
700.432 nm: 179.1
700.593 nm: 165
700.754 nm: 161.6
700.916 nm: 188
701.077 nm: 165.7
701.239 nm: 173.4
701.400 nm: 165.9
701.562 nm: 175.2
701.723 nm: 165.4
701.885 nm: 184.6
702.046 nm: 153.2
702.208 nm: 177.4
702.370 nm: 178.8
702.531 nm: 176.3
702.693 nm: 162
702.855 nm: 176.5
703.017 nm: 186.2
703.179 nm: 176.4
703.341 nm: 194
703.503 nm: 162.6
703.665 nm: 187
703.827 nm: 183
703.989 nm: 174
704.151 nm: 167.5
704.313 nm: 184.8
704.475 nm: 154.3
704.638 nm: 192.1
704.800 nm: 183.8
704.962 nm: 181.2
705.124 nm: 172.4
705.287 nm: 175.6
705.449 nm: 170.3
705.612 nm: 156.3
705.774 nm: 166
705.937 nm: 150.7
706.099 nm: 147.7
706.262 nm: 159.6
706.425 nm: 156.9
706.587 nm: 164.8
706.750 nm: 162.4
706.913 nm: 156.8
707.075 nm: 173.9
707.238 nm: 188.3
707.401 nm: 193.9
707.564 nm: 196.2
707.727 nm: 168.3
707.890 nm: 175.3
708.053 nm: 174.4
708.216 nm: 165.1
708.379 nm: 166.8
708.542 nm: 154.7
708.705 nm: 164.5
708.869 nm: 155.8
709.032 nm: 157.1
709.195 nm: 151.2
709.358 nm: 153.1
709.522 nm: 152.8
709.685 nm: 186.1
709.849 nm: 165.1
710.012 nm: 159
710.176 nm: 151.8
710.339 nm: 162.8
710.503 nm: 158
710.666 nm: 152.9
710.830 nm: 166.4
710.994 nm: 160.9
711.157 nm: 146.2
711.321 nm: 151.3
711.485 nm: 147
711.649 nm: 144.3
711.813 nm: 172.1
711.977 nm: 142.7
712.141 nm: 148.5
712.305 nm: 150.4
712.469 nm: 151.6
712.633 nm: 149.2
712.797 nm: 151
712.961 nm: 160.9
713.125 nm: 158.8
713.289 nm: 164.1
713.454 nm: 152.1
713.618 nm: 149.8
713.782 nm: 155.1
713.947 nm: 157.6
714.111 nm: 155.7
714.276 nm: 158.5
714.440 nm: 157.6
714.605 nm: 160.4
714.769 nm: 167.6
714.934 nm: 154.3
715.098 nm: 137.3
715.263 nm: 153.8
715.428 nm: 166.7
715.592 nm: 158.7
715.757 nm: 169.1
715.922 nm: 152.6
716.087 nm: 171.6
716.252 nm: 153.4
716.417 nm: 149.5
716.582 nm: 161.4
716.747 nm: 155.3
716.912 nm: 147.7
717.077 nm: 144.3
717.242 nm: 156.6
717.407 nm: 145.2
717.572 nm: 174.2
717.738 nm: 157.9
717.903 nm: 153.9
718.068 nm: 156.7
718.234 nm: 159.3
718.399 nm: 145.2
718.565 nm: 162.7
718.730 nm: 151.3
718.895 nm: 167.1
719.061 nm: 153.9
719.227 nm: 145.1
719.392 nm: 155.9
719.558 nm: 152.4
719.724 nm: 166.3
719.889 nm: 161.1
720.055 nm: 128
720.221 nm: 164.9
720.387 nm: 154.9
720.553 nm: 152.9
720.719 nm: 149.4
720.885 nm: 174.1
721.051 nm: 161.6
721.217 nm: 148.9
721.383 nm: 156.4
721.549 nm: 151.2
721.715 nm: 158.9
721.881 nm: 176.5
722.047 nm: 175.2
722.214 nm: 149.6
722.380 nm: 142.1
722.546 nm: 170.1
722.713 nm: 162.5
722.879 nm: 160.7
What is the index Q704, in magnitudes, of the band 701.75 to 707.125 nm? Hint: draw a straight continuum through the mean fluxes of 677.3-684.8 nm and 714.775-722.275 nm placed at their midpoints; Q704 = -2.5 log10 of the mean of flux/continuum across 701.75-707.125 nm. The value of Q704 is -0.07 mag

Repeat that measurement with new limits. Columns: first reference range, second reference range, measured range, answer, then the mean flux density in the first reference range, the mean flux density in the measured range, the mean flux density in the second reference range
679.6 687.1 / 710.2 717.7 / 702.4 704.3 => -0.11 mag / 167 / 177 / 156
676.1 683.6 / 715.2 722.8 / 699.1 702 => -0.07 mag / 168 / 173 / 157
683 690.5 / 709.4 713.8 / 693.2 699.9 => -0.08 mag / 166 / 174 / 156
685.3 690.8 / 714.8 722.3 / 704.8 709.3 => -0.04 mag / 169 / 167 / 157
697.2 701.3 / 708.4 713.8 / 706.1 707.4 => -0.03 mag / 172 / 167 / 156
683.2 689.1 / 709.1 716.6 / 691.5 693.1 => -0.05 mag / 167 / 172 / 157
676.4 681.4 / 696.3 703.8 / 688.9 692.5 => 0.01 mag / 168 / 170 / 173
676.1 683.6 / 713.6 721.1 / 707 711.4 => -0.04 mag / 168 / 165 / 156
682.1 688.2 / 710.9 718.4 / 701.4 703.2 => -0.09 mag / 167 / 173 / 155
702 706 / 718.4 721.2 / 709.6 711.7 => 0.06 mag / 174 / 158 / 156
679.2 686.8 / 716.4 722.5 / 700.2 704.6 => -0.08 mag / 166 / 174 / 156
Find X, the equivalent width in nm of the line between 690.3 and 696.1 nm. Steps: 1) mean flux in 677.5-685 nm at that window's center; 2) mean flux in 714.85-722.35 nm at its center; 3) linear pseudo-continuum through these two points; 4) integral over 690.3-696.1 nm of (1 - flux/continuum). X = -0.362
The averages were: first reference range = 167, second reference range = 156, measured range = 174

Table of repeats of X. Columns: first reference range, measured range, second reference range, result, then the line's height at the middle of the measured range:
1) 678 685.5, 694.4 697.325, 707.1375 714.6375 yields -0.18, 163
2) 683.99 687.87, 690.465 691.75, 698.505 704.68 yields -0.02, 171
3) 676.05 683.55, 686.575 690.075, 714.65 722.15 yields -0.06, 165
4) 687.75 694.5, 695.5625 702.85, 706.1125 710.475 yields -0.19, 168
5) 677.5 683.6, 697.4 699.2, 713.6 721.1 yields -0.10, 162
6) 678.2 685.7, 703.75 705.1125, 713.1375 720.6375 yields -0.15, 160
